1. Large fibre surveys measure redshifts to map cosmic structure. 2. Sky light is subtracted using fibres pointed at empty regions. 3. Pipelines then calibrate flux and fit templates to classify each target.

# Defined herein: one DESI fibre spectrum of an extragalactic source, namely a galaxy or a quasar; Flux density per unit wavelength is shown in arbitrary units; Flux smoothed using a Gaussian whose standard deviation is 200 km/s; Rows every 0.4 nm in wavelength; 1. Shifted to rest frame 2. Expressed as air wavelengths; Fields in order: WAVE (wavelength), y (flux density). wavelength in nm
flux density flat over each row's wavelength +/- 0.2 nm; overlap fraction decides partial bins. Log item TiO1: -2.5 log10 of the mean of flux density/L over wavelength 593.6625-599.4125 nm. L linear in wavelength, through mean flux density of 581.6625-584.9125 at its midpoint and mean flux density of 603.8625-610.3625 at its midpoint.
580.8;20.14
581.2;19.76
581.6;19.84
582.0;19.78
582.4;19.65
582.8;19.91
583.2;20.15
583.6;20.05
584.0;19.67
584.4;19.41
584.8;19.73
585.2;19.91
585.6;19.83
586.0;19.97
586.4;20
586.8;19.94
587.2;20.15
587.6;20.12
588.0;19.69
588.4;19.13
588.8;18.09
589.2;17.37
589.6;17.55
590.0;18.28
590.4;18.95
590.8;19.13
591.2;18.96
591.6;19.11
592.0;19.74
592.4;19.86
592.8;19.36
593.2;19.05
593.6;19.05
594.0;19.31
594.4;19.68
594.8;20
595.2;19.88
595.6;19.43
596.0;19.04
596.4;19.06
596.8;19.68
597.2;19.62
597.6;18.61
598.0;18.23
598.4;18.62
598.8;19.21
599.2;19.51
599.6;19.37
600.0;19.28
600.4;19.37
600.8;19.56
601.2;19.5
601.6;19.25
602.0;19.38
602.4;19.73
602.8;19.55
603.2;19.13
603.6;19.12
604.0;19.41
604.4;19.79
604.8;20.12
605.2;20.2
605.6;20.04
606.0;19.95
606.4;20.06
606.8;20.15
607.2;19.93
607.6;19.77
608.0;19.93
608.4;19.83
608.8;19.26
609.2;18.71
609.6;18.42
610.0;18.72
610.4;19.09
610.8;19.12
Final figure 0.02 mag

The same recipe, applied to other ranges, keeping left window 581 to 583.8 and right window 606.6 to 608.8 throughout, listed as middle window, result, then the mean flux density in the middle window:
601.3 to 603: 0.021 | 19.5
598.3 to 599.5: 0.038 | 19.2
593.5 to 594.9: 0.020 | 19.5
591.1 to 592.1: 0.034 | 19.3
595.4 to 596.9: 0.033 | 19.3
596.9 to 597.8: 0.038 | 19.2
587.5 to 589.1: 0.044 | 19.1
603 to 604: 0.038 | 19.2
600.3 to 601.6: 0.023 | 19.4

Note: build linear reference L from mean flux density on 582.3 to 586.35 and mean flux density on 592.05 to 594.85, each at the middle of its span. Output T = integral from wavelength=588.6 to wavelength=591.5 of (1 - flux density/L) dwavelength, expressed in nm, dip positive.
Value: 0.18 nm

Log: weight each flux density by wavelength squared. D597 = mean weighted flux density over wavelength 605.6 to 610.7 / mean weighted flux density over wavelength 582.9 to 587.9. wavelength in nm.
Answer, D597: 1.06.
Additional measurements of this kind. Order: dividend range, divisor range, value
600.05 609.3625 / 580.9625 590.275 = 1.08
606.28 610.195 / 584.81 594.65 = 1.07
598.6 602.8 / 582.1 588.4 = 1.03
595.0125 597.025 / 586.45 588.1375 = 1.00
